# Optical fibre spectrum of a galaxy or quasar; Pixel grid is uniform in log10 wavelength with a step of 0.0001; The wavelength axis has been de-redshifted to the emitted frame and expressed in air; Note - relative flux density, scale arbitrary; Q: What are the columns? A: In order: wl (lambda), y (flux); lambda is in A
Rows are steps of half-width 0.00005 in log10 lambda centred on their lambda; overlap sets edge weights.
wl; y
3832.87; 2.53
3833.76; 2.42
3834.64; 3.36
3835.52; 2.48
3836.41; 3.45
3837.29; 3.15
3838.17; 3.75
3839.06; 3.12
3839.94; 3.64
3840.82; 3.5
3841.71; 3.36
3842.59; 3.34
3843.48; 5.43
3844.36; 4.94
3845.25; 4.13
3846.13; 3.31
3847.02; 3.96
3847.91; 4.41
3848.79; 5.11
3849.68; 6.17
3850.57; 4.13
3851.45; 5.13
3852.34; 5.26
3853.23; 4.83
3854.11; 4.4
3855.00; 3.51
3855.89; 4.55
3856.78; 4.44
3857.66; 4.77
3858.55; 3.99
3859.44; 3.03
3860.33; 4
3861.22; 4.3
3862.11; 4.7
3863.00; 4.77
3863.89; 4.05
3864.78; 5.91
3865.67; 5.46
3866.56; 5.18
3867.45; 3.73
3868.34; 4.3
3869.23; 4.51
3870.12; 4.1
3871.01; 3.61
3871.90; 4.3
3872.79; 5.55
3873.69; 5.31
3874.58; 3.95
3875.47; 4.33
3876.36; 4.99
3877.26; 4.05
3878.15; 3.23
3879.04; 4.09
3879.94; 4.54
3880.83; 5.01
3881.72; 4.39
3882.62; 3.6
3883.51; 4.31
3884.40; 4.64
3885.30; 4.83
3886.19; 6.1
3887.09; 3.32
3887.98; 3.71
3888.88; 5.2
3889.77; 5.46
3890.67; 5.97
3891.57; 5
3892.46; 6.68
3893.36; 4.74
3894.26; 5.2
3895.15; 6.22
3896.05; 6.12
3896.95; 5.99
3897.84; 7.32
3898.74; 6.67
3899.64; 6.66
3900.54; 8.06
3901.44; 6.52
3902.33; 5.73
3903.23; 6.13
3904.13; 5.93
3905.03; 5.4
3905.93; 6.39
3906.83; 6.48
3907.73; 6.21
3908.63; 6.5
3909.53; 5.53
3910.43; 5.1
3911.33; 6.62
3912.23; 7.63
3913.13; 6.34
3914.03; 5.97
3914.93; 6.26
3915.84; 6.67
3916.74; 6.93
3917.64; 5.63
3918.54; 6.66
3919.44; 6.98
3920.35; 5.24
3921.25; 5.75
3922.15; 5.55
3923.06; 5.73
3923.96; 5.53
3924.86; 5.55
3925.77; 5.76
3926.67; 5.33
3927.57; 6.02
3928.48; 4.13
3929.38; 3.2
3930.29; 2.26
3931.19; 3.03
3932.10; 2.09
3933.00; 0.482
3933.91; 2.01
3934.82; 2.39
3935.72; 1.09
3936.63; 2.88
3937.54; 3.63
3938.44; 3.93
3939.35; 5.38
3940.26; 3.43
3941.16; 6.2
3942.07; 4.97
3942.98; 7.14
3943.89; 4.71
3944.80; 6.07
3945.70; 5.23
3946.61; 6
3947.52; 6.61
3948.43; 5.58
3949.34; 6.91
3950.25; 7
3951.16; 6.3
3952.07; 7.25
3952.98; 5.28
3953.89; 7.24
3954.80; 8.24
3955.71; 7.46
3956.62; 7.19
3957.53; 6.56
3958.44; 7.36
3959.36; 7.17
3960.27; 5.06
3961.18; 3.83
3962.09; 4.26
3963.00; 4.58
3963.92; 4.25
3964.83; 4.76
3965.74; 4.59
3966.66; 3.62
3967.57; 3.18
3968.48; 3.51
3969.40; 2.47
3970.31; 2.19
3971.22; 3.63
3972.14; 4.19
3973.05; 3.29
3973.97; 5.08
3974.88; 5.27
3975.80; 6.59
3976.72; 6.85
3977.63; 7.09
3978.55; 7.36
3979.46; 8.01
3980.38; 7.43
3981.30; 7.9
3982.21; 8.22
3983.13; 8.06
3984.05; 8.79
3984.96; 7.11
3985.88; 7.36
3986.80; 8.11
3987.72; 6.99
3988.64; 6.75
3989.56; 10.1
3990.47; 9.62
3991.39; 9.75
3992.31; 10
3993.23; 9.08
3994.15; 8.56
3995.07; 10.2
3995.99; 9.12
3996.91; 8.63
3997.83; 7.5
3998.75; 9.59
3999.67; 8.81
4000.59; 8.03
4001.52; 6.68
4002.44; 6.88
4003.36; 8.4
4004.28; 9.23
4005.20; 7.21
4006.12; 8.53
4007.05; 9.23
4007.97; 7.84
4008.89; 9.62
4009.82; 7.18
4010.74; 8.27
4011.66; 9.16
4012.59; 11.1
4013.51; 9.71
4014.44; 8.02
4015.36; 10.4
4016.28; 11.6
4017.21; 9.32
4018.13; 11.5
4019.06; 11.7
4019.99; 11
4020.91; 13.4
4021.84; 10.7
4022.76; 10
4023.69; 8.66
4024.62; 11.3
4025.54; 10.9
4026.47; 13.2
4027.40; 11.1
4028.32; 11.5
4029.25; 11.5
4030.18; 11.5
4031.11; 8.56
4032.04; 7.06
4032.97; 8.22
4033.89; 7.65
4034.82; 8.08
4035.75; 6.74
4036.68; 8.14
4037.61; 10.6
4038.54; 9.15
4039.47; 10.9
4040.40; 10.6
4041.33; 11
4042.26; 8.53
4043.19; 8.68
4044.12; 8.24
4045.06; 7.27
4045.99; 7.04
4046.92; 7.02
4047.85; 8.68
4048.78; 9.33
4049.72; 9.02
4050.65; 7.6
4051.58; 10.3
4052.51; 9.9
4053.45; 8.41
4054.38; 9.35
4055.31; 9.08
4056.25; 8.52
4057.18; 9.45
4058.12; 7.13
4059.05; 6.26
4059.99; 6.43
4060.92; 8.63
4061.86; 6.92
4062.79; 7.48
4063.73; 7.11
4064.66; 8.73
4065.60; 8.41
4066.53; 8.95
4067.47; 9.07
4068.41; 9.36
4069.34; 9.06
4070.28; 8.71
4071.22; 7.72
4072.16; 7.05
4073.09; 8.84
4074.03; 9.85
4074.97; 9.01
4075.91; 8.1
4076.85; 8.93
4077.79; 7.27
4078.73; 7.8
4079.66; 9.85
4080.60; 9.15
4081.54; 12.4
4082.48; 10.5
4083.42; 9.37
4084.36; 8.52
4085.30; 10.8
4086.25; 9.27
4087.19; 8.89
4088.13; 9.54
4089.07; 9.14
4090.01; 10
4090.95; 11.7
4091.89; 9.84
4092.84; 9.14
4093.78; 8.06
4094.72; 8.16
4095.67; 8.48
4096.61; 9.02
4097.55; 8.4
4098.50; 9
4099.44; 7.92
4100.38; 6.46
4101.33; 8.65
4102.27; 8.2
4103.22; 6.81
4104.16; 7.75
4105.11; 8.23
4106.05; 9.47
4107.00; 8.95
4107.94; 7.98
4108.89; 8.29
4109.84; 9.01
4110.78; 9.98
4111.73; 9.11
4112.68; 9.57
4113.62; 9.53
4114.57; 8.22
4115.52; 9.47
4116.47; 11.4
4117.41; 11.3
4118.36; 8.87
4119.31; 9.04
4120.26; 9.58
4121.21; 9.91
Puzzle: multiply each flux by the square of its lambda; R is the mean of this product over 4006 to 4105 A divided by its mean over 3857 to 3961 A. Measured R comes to 1.86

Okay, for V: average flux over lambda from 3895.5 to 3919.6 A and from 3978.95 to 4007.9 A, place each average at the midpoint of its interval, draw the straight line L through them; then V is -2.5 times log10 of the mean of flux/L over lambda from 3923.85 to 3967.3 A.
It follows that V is 0.41 mag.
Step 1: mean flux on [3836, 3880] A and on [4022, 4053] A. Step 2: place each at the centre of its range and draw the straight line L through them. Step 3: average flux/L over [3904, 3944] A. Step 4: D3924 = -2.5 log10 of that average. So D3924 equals 0.21 mag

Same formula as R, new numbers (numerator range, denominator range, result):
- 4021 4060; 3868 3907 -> 1.91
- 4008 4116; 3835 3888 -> 2.33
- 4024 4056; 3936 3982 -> 1.76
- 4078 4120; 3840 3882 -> 2.32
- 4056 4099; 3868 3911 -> 1.84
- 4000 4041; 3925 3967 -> 1.99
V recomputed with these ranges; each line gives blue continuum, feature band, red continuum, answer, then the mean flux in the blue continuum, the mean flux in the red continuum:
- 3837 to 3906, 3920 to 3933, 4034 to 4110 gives 0.28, 4.79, 8.7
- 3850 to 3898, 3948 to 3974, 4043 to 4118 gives 0.21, 4.71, 8.75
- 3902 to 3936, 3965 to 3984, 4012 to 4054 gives 0.33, 5.18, 9.66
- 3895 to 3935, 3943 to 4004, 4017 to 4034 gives 0.23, 5.54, 10.5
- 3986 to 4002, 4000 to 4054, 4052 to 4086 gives -0.08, 8.64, 8.68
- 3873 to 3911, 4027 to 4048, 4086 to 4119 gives -0.15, 5.38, 8.97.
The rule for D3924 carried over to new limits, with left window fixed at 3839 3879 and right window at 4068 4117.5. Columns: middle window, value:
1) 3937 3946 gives 0.19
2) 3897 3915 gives -0.20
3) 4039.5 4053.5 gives -0.10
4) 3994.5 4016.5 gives -0.20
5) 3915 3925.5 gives -0.08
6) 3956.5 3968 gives 0.26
